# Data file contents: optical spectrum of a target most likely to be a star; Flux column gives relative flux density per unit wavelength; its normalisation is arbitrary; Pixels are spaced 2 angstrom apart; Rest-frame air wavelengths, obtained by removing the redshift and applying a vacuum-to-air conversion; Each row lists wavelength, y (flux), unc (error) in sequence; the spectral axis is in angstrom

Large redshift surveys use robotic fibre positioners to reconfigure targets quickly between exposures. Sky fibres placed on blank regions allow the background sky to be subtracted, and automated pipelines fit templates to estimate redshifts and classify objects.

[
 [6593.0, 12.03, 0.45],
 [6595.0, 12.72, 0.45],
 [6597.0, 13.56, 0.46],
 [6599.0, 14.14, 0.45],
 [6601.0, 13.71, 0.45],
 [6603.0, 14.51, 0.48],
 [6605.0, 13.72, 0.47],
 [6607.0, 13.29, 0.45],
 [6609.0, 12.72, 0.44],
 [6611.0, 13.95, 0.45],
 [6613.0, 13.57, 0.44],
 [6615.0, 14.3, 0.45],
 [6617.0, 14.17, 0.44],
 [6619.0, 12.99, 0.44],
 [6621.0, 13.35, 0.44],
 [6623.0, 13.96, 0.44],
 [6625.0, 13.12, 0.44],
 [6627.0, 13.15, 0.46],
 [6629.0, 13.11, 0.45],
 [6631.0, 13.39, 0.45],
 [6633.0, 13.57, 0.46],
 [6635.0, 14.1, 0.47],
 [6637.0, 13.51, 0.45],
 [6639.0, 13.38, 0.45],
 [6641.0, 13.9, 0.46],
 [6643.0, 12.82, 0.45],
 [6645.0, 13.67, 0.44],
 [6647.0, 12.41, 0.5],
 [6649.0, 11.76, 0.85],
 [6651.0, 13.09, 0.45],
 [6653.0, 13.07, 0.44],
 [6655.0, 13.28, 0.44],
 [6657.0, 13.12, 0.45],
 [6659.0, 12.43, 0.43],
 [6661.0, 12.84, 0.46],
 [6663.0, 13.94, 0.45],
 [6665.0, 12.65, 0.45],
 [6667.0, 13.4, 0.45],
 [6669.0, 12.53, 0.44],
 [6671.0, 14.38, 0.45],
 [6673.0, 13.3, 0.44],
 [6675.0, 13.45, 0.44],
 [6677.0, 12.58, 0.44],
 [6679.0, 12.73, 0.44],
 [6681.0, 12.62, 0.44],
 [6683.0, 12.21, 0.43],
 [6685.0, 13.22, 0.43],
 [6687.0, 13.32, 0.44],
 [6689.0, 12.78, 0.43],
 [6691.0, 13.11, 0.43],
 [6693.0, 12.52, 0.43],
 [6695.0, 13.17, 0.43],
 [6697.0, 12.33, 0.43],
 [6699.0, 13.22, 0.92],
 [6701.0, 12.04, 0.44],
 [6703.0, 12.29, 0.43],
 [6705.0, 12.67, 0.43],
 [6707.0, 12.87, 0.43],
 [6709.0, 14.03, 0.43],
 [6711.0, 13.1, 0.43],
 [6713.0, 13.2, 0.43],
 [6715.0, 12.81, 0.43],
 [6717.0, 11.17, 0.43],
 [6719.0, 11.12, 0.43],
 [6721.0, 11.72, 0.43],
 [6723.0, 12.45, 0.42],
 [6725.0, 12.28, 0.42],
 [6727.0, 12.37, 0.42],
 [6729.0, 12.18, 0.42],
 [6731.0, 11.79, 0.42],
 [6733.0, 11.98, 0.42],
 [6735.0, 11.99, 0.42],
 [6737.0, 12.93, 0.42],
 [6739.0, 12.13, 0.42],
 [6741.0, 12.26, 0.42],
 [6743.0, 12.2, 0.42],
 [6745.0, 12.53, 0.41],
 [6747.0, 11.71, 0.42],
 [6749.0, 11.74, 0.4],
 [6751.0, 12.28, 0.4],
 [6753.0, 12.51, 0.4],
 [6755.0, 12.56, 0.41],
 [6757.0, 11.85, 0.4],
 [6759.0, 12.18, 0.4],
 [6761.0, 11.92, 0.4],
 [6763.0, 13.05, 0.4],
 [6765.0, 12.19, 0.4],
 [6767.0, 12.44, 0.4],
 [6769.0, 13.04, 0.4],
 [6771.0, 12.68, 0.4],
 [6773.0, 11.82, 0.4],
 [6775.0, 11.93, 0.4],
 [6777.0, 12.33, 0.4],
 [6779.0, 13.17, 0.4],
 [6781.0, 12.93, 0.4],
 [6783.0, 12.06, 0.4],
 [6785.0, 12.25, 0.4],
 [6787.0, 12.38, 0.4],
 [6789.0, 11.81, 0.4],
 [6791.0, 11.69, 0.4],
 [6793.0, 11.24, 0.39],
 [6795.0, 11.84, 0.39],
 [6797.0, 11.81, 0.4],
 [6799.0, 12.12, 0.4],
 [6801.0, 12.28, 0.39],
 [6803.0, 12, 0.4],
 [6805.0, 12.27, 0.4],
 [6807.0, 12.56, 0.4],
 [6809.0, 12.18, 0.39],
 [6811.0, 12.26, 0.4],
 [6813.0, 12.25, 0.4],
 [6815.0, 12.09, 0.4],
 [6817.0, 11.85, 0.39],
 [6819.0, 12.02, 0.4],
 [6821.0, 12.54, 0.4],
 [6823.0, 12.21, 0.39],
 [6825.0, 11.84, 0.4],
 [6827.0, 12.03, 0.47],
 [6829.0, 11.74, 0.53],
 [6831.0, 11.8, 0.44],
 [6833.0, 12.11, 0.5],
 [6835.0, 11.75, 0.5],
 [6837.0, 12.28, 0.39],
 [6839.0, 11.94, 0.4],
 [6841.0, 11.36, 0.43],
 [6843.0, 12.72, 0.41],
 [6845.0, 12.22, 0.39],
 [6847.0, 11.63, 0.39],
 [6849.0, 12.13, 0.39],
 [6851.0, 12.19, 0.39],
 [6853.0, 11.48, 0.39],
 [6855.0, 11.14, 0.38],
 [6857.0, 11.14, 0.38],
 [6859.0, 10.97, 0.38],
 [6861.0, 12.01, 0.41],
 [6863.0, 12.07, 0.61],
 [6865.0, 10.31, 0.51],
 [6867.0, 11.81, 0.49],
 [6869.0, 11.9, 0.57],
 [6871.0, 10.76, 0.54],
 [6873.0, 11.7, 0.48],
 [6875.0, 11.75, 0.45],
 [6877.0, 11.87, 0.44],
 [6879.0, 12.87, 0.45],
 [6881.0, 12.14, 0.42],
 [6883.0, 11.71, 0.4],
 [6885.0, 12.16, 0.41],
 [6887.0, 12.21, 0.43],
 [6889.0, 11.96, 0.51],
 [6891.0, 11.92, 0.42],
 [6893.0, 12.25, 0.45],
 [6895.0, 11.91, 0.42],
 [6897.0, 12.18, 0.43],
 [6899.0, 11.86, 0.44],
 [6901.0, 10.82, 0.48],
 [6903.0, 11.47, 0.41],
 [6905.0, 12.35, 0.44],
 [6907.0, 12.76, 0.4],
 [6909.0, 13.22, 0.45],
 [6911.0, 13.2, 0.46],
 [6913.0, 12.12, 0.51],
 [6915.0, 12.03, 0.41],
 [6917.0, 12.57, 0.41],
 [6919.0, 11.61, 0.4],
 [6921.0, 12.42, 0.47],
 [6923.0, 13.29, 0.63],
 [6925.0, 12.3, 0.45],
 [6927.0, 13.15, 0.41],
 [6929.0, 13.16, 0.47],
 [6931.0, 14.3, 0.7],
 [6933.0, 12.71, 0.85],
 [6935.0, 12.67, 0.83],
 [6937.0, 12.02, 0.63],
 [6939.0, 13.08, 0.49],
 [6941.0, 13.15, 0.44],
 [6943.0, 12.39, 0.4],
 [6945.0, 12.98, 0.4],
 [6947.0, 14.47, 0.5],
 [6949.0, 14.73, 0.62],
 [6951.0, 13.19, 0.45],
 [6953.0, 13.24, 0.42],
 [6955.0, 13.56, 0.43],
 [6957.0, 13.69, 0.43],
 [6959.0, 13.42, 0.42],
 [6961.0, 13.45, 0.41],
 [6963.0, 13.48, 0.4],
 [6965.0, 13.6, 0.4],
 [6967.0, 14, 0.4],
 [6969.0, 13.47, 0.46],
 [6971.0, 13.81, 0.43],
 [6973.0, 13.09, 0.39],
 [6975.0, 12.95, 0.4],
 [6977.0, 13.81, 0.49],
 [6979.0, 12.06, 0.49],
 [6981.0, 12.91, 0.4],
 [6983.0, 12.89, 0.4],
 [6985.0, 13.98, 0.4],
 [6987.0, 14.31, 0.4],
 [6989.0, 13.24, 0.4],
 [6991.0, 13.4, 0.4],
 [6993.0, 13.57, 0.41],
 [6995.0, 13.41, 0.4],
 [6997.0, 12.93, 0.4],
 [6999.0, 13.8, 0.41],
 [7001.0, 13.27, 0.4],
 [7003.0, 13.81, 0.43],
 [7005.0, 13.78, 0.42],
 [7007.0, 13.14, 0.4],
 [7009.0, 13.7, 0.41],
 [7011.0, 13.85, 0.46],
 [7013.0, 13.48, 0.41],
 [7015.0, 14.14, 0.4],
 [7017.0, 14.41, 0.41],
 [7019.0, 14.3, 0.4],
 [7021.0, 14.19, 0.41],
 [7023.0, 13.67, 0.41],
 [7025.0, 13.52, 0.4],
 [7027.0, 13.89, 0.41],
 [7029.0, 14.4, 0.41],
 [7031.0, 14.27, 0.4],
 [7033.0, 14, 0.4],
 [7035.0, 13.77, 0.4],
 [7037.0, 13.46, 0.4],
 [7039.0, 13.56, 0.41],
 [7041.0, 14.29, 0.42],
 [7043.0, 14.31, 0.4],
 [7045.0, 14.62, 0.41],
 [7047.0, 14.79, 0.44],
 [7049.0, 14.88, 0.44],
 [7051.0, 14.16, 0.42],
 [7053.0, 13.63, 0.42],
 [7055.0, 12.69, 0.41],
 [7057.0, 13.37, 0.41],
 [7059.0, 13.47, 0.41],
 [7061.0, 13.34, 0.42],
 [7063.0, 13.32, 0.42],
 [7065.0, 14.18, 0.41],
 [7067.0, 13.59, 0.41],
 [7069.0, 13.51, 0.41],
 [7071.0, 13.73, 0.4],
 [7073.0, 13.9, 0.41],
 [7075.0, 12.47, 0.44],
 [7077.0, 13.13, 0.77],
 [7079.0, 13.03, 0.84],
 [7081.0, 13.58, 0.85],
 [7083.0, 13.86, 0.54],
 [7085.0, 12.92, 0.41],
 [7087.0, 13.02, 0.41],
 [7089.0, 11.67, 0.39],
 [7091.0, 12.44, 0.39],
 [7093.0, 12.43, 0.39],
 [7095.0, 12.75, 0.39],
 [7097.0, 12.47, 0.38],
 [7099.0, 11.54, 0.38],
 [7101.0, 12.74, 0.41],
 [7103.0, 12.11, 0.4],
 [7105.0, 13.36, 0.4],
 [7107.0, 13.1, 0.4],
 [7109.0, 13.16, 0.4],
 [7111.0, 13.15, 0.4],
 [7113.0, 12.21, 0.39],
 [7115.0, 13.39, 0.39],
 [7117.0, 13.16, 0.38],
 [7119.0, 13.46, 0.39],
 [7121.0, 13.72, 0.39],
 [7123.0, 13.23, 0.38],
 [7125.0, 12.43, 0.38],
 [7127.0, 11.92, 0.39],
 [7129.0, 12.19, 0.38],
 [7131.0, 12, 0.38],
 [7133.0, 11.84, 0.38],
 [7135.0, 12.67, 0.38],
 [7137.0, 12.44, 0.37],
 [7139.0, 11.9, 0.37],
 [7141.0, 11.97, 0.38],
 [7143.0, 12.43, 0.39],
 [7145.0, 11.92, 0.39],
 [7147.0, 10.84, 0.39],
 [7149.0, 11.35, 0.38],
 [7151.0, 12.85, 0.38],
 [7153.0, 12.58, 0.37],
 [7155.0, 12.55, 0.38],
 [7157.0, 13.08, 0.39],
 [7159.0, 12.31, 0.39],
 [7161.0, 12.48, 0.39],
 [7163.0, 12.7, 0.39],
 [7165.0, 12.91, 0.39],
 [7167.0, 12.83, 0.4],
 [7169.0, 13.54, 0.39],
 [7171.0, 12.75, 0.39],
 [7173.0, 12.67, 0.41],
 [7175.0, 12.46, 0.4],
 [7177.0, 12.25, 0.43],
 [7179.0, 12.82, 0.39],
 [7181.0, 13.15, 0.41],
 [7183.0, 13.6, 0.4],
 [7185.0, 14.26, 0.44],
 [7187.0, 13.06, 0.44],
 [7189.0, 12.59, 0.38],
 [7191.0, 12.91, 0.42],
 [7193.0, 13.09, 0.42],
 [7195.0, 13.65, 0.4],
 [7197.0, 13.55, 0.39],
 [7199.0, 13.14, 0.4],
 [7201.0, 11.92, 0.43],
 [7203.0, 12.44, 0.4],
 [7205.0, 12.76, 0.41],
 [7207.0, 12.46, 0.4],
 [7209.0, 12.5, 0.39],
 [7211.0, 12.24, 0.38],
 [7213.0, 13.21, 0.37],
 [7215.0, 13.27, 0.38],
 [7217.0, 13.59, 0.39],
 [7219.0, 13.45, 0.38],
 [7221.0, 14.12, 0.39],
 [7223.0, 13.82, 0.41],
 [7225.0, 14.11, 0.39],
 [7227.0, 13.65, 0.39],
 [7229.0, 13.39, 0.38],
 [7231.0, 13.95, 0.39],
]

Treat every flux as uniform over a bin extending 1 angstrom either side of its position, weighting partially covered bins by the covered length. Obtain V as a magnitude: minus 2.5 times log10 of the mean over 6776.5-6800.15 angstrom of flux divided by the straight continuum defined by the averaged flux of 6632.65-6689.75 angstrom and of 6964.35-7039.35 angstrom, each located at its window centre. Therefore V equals 0.10 mag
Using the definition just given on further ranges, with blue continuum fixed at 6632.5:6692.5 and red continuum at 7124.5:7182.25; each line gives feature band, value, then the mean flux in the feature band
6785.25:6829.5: 0.07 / 12.1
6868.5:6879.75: 0.09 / 11.8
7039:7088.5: -0.09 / 13.6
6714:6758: 0.08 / 12.1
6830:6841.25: 0.08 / 11.9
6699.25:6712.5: 0.01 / 12.9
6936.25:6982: -0.05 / 13.3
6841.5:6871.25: 0.10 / 11.6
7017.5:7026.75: -0.11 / 13.9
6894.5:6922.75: 0.05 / 12.2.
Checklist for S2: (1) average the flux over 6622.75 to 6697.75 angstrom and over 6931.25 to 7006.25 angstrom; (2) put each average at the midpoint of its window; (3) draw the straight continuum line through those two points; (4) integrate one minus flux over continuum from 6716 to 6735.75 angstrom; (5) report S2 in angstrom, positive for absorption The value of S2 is 1.9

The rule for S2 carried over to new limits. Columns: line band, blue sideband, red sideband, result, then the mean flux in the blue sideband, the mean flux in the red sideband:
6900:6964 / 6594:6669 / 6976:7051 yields 3.7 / 13.4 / 13.8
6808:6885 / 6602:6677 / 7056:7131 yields 7.7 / 13.3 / 13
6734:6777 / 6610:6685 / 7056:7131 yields 2.9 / 13.2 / 13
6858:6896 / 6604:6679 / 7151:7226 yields 3.9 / 13.3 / 13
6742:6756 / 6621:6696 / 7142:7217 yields 0.9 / 13.1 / 12.7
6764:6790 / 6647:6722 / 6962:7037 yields 1.3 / 12.8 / 13.6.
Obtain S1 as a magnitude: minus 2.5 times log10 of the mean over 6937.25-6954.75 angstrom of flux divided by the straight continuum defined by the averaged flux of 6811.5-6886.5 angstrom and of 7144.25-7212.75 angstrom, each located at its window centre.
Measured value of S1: -0.11 mag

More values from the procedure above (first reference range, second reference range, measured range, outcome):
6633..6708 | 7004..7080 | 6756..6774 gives 0.07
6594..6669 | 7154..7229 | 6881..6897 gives 0.10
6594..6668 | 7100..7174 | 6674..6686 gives 0.04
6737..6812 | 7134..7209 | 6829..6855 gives 0.03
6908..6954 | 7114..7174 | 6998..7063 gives -0.09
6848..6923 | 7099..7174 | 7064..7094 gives -0.06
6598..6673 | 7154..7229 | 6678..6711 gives 0.04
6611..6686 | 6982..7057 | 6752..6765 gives 0.09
